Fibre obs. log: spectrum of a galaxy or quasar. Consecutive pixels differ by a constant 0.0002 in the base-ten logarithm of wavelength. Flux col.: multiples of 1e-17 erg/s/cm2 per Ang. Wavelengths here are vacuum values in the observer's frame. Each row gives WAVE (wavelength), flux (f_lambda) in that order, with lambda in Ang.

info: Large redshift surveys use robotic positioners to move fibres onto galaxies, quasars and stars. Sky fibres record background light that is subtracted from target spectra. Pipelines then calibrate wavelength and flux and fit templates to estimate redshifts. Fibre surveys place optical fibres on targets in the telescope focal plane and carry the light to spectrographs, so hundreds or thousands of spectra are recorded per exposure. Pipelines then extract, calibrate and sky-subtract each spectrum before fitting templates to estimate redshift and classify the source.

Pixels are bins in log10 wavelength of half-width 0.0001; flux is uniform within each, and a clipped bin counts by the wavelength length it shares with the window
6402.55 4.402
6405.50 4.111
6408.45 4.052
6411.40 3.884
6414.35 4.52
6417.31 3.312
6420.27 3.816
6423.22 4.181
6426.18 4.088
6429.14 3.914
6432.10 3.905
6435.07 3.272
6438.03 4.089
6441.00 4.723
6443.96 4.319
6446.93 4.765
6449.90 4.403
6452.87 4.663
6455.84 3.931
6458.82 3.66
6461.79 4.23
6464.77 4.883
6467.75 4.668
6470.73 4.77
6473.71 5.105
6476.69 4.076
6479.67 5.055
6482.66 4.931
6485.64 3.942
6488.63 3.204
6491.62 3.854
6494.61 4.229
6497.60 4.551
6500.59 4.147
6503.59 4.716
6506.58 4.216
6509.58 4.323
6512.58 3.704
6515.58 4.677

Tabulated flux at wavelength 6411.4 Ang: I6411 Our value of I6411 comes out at 3.884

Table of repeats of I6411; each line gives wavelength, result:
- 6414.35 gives 4.52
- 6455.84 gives 3.931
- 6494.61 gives 4.229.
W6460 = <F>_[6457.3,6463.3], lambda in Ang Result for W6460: 3.94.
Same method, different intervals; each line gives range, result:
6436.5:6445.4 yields 4.37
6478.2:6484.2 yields 4.98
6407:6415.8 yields 4.15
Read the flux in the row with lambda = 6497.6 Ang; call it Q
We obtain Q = 4.551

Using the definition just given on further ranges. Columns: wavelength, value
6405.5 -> 4.111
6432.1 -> 3.905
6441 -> 4.723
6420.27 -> 3.816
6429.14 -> 3.914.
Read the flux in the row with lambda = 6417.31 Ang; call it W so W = 3.312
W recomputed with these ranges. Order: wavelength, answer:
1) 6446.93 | 4.765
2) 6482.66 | 4.931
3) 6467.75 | 4.668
